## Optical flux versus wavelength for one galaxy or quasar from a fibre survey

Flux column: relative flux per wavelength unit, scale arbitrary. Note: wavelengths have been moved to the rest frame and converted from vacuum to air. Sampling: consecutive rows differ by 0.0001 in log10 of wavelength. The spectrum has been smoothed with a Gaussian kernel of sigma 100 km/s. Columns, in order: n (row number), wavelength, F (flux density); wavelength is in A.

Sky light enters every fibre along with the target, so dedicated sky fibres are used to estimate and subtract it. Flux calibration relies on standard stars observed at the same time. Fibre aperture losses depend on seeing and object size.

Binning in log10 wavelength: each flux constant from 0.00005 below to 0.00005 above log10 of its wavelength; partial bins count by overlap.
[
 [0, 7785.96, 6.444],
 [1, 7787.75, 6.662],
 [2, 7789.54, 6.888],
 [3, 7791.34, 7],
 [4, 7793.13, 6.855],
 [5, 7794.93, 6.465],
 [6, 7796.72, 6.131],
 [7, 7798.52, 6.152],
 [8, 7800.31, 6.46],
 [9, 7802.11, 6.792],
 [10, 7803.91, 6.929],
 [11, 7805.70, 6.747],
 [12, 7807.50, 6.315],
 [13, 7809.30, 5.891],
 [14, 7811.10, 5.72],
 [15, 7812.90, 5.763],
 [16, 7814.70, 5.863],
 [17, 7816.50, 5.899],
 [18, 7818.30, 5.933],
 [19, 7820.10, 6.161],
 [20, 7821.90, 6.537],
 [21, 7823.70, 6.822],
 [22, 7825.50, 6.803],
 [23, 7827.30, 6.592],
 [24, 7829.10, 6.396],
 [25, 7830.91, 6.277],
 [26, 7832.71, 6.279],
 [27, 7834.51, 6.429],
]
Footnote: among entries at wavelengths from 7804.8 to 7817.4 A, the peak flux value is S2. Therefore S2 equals 6.747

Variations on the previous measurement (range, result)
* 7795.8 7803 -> 6.792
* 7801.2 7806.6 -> 6.929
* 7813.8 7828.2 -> 6.822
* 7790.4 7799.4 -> 7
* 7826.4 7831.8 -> 6.592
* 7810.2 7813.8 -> 5.763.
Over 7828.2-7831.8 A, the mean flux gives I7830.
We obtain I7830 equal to 6.33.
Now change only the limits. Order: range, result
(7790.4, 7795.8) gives 6.77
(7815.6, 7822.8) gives 6.13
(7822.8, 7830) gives 6.66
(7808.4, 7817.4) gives 5.82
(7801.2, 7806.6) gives 6.82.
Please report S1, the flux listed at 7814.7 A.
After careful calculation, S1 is 5.863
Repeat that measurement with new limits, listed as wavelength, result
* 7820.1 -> 6.161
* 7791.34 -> 7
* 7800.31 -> 6.46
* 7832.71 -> 6.279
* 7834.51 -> 6.429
